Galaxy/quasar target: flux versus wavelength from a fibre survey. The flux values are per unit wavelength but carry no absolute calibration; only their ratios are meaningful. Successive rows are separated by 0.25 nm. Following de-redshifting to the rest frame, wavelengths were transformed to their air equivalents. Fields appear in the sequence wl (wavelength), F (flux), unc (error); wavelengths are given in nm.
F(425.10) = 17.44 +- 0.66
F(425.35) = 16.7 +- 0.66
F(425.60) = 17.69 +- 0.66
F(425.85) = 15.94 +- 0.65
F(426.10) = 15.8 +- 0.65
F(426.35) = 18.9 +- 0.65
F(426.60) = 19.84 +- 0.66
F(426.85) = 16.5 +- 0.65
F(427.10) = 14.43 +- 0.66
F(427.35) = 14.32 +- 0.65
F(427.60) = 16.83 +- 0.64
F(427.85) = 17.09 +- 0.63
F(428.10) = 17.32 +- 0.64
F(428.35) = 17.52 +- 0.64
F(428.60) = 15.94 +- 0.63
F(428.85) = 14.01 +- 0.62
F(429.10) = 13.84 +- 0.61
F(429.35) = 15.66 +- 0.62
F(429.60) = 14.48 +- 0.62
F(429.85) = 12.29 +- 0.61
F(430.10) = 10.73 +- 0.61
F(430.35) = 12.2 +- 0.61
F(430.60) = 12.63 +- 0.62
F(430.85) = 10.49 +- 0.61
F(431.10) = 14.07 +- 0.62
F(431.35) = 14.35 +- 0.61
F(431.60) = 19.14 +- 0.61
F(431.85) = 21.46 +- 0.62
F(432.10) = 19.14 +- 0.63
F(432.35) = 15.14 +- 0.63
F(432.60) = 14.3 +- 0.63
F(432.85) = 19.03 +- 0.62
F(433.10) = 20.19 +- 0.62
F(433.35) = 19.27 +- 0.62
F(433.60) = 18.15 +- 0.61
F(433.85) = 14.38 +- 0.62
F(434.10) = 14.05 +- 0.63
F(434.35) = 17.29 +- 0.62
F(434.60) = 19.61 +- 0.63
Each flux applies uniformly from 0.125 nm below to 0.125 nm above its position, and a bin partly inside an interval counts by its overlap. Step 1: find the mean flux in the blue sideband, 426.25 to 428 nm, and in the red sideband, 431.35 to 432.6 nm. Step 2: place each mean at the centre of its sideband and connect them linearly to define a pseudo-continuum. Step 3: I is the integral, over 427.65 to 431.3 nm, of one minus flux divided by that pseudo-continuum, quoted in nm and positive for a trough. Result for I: 0.65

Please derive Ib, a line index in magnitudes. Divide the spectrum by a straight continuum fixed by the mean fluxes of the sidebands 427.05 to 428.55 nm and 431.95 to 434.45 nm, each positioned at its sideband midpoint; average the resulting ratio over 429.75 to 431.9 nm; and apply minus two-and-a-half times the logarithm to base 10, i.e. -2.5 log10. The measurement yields 0.20 mag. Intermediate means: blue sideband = 16.3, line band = 13.9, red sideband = 17.1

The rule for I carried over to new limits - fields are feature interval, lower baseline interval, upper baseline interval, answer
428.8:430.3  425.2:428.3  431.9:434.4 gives 0.32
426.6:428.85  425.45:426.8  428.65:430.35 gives -0.10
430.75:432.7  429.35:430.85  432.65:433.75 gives -0.04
